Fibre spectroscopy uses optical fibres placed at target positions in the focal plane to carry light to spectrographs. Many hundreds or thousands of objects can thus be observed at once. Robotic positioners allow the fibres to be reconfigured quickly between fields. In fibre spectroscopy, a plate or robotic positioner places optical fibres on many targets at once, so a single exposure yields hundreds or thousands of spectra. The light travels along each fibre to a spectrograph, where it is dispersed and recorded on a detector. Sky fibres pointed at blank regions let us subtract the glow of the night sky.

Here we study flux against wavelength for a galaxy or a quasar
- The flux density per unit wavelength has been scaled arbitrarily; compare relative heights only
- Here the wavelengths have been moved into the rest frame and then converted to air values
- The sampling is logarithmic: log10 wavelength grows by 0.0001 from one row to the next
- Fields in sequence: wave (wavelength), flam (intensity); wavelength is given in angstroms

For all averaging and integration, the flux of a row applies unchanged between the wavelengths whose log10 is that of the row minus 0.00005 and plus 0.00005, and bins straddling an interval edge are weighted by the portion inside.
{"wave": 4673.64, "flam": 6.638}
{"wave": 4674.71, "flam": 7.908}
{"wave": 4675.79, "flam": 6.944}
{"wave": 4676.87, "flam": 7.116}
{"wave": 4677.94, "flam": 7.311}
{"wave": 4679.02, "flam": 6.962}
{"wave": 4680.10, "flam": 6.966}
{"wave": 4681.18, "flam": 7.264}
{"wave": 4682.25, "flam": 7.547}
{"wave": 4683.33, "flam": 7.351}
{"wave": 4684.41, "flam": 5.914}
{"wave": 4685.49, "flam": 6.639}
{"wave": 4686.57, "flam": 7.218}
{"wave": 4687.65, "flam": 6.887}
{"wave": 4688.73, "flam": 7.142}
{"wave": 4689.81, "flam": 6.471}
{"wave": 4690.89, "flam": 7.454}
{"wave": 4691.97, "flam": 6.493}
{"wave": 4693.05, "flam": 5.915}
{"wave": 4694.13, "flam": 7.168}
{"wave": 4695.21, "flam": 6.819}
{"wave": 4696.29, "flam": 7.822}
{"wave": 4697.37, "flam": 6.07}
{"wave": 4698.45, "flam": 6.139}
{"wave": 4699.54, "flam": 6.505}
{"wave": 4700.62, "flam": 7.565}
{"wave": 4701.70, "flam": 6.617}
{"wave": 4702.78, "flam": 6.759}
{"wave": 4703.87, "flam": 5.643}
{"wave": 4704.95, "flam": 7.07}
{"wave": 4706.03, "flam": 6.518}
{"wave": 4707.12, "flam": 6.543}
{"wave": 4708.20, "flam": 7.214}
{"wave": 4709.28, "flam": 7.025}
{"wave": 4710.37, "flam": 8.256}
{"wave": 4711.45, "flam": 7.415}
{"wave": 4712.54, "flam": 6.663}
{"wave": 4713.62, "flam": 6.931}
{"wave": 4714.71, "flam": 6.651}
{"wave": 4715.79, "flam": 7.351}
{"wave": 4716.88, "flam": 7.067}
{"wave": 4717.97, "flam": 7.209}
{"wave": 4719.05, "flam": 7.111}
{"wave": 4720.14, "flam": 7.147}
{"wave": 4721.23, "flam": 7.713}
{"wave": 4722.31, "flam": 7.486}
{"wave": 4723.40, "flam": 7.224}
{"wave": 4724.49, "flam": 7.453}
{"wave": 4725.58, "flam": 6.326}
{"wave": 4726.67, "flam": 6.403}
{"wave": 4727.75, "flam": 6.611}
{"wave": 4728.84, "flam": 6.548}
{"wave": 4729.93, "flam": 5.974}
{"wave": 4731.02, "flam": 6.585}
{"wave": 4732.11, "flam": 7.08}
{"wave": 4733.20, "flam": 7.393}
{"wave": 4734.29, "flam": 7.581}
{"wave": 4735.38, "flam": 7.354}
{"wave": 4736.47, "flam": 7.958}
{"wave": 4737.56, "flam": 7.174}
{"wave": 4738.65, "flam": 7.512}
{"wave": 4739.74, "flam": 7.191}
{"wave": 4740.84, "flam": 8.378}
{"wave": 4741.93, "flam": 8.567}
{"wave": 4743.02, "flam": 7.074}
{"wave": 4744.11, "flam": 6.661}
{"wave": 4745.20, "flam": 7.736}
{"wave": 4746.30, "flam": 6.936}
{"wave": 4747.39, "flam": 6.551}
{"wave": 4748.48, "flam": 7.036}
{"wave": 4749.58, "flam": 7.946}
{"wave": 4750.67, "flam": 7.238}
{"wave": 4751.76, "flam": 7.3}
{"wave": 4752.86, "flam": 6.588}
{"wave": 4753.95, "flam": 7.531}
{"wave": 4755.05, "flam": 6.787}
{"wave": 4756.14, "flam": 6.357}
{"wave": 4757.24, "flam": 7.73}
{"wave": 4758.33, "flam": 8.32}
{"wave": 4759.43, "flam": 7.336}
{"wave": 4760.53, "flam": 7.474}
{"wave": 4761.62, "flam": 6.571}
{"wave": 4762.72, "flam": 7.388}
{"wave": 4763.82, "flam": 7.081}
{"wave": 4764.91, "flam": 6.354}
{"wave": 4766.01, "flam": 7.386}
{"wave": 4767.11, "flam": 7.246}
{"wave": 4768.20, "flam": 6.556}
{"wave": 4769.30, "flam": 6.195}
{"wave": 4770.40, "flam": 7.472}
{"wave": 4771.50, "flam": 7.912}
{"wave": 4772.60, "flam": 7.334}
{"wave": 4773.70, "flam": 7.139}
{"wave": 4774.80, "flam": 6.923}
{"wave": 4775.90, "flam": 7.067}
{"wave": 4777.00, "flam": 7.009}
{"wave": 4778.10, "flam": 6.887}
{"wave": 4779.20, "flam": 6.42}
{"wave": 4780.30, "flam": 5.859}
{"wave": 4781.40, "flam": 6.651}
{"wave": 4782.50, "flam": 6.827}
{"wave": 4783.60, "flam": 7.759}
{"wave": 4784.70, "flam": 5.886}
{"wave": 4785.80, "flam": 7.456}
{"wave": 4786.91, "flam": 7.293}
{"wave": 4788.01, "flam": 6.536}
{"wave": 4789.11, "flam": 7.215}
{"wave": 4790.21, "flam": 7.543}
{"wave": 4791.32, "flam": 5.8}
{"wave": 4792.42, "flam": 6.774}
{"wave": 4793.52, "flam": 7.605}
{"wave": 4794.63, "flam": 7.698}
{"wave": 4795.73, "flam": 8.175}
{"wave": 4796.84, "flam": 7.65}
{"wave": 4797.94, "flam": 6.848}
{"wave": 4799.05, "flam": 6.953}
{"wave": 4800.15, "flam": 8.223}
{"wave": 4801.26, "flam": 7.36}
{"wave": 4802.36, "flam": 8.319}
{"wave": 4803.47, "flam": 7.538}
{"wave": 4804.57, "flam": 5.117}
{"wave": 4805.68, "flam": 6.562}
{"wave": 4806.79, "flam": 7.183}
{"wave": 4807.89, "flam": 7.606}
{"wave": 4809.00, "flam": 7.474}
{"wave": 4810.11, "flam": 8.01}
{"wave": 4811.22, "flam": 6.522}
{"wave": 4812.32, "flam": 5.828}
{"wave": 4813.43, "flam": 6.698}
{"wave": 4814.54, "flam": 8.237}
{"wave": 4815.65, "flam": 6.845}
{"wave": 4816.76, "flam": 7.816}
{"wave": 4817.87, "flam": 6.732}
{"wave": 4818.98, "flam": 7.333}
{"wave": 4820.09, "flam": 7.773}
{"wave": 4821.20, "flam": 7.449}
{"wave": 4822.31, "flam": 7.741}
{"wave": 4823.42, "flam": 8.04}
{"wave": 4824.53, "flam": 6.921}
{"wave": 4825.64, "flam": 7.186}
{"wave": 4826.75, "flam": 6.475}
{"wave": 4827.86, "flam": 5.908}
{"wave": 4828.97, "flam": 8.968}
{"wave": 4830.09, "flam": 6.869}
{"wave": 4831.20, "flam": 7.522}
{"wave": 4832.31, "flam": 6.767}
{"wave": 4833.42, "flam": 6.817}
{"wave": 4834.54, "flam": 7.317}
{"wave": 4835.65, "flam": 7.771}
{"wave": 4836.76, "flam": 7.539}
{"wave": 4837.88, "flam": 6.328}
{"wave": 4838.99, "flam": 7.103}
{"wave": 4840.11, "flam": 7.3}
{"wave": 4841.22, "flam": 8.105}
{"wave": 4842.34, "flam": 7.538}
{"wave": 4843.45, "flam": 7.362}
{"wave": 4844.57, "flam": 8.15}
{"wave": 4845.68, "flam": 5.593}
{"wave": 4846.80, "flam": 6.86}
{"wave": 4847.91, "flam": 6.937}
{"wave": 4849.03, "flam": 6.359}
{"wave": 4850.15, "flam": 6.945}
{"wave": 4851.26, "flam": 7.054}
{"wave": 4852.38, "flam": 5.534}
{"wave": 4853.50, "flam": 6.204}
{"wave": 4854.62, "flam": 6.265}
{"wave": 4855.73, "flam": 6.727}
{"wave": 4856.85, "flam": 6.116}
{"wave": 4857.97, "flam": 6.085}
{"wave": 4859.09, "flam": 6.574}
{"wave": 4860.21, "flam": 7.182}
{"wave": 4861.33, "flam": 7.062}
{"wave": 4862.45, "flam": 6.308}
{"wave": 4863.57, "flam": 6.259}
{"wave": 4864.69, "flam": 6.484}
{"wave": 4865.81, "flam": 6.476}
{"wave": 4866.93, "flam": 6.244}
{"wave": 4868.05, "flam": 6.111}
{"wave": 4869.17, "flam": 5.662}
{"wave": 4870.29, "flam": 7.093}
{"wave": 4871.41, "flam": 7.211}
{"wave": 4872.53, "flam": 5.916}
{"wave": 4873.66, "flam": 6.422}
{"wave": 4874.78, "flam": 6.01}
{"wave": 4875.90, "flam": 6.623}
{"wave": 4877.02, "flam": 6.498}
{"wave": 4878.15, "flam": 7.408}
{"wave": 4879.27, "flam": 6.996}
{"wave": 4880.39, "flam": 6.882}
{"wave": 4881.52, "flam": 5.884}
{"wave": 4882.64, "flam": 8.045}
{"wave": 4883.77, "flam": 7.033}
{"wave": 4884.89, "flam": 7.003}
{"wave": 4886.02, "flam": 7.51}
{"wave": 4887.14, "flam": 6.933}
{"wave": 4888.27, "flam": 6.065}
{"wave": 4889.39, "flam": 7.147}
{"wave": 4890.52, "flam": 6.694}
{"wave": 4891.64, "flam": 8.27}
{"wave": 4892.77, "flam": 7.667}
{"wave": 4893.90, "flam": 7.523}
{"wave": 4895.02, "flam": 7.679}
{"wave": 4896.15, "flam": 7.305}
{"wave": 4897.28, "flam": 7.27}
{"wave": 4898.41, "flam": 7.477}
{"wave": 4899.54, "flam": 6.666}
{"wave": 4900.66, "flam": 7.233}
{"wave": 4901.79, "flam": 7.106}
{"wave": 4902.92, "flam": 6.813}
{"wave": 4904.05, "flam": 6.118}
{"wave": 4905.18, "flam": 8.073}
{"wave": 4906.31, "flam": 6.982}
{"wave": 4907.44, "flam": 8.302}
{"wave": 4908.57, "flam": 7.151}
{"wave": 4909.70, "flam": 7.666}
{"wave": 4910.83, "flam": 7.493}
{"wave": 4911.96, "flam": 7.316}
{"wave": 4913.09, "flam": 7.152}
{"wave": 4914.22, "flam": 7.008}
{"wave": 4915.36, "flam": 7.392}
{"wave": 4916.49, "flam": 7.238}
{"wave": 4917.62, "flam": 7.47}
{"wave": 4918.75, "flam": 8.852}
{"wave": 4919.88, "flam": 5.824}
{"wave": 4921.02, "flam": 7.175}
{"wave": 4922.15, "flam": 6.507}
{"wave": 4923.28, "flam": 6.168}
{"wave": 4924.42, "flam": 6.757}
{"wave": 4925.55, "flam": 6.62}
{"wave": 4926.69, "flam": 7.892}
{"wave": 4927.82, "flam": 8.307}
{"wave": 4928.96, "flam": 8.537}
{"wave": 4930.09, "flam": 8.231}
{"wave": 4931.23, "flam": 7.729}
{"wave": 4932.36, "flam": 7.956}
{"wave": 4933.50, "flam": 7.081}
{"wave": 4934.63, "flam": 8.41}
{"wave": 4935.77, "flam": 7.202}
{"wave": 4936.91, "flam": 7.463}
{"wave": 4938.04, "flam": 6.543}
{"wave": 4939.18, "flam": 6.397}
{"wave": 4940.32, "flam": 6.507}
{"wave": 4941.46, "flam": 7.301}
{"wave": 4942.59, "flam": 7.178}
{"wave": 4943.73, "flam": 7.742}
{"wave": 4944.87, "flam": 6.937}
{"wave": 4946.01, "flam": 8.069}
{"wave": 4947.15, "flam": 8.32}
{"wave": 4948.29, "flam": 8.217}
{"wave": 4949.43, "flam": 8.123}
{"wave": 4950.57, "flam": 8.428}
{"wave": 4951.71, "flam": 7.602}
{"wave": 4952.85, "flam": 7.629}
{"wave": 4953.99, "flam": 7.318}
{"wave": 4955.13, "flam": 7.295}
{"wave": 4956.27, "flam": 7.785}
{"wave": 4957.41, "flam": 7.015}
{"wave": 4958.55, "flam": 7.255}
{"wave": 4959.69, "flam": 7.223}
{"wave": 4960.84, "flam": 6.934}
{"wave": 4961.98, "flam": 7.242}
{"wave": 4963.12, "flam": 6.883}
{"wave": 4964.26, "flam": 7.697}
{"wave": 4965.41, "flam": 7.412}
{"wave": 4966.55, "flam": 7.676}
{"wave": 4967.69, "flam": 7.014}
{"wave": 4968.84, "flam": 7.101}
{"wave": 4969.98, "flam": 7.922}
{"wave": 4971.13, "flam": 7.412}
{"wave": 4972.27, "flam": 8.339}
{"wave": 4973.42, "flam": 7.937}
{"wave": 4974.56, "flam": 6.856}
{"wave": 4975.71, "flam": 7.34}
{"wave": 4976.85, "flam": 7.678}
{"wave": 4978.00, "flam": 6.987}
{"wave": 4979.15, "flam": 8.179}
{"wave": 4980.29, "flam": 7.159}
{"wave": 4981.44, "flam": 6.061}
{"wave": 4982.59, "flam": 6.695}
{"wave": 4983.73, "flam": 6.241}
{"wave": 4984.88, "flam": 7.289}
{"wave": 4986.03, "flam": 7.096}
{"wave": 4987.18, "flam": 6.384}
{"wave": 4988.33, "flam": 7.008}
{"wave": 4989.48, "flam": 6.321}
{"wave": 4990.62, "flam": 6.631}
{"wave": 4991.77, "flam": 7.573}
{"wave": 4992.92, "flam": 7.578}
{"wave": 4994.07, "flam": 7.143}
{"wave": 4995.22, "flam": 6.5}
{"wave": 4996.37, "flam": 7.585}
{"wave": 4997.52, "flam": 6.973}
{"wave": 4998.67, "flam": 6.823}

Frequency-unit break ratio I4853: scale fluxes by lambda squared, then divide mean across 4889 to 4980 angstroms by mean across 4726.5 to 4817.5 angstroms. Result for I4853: 1.1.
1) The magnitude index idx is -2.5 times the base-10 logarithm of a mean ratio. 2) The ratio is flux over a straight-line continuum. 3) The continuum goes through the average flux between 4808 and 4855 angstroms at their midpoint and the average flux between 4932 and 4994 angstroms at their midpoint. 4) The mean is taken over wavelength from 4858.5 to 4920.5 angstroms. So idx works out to 0.03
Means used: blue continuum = 7.11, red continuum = 7.32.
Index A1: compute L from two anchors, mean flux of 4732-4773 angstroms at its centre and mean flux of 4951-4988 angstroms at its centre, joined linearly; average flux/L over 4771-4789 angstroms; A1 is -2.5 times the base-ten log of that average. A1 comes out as 0.05 mag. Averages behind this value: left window 7.27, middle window 6.94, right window 7.27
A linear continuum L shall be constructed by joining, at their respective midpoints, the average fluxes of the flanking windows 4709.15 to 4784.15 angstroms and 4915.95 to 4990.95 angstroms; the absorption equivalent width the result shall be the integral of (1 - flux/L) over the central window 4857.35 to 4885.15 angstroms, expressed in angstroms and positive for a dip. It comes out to 2.45 angstroms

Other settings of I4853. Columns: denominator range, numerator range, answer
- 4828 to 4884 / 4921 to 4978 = 1.14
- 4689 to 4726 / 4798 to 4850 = 1.09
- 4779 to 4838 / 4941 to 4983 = 1.11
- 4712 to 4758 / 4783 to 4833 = 1.04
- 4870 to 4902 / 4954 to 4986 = 1.07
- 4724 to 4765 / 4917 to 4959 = 1.13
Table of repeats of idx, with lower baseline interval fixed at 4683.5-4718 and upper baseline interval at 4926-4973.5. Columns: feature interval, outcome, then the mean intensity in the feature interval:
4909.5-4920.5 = 0.02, 7.33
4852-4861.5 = 0.14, 6.4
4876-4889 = 0.07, 6.92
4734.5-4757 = -0.05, 7.3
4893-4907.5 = 0.02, 7.24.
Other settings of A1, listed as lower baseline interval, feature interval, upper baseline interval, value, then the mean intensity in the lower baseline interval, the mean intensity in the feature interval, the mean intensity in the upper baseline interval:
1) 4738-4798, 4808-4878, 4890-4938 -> 0.055 mag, 7.14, 6.9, 7.37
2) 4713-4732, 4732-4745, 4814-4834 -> -0.079 mag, 6.93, 7.52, 7.3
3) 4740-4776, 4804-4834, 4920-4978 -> 0.024 mag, 7.22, 7.13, 7.43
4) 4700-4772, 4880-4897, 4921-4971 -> 0.025 mag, 7.12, 7.18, 7.43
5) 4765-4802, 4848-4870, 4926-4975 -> 0.137 mag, 7.08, 6.42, 7.54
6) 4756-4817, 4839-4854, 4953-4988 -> 0.035 mag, 7.11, 6.93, 7.25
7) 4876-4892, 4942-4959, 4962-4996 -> -0.079 mag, 7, 7.67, 7.18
